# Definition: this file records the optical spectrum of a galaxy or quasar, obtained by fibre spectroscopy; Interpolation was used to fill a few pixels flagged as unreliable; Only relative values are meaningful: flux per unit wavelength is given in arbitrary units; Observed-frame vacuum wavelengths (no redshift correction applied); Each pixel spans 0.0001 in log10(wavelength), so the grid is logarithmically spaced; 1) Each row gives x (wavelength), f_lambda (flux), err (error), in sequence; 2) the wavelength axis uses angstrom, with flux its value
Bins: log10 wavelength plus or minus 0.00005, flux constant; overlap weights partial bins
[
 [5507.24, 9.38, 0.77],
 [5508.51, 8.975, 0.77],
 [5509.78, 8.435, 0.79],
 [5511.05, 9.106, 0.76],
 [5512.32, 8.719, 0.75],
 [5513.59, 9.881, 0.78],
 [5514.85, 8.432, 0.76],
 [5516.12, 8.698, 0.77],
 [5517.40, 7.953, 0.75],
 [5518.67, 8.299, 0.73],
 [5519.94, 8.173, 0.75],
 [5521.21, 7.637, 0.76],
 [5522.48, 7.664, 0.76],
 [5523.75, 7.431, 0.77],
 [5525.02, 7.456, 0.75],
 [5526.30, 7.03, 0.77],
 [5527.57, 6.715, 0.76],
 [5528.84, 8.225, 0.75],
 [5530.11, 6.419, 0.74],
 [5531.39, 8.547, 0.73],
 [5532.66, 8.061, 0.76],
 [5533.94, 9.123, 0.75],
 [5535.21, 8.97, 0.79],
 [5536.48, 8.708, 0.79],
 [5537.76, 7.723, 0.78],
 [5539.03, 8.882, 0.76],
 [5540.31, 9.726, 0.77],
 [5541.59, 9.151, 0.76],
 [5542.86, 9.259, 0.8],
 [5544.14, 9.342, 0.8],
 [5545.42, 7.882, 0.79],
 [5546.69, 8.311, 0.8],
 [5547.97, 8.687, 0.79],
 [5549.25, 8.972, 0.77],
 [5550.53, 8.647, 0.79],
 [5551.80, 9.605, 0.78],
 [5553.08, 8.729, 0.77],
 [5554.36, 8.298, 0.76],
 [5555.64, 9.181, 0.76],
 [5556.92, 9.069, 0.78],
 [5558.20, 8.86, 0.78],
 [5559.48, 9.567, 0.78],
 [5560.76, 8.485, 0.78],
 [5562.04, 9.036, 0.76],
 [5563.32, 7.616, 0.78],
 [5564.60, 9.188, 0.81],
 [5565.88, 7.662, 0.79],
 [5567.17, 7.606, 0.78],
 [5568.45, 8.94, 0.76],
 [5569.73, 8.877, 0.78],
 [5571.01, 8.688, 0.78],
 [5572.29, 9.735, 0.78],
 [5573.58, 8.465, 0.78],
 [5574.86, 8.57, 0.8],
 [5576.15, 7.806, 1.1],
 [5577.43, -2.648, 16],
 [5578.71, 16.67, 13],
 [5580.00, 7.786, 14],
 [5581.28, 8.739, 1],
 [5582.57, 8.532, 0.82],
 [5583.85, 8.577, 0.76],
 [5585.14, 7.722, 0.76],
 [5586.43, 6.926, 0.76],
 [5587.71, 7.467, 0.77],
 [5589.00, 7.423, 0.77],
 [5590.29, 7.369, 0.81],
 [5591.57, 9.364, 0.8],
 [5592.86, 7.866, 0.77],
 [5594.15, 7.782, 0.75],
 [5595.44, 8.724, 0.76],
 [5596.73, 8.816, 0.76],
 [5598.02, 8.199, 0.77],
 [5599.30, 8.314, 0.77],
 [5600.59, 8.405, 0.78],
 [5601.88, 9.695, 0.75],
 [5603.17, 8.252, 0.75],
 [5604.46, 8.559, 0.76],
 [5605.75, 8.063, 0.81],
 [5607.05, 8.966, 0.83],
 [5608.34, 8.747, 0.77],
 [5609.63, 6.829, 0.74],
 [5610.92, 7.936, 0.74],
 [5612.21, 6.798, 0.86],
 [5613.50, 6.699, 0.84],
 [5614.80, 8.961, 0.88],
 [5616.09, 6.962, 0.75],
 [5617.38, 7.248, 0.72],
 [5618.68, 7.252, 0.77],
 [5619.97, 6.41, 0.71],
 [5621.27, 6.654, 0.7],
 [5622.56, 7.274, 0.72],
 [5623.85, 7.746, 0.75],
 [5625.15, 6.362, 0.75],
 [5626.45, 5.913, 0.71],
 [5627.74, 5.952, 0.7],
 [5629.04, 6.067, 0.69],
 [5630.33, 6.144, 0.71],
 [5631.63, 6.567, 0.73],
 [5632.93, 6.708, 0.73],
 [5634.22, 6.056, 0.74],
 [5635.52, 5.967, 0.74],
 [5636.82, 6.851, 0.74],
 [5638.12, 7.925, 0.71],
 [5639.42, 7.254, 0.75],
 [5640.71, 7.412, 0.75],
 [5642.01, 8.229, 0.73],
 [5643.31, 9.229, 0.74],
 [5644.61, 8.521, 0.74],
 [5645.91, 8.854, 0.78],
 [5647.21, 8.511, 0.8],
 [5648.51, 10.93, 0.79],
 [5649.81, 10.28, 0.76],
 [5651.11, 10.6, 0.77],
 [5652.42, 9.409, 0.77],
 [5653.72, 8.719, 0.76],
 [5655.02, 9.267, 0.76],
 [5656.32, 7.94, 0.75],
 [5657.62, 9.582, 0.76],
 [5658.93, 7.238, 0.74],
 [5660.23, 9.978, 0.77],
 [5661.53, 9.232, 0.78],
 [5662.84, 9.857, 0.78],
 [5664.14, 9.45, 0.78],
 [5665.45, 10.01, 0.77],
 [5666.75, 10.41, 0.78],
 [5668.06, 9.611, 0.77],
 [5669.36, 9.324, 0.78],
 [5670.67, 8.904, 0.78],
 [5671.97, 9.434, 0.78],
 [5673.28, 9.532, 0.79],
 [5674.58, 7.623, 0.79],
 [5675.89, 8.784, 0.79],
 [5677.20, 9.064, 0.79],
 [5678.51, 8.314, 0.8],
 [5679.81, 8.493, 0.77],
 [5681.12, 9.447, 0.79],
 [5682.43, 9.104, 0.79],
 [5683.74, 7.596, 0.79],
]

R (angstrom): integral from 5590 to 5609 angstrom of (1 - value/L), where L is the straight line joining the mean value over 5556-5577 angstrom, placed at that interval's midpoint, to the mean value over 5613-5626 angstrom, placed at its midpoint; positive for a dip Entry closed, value -2.1 angstrom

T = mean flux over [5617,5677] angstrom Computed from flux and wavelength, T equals 8.21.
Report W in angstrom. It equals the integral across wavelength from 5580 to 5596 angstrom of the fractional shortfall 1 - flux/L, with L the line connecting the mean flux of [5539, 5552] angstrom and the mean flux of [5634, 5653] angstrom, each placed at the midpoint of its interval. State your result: 1.3 angstrom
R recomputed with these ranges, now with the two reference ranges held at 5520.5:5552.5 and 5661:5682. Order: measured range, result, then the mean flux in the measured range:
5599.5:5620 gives 2.08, 7.91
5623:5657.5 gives 4.48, 7.85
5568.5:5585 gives 0.52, 8.32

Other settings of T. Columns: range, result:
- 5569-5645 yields 7.7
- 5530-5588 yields 8.51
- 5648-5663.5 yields 9.4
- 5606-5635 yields 7.02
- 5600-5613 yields 8.21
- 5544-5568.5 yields 8.66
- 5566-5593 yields 8.11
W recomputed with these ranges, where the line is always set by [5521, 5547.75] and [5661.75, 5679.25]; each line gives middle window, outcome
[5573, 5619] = 3.6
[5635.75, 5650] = 1.0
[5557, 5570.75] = -0.3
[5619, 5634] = 4.0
